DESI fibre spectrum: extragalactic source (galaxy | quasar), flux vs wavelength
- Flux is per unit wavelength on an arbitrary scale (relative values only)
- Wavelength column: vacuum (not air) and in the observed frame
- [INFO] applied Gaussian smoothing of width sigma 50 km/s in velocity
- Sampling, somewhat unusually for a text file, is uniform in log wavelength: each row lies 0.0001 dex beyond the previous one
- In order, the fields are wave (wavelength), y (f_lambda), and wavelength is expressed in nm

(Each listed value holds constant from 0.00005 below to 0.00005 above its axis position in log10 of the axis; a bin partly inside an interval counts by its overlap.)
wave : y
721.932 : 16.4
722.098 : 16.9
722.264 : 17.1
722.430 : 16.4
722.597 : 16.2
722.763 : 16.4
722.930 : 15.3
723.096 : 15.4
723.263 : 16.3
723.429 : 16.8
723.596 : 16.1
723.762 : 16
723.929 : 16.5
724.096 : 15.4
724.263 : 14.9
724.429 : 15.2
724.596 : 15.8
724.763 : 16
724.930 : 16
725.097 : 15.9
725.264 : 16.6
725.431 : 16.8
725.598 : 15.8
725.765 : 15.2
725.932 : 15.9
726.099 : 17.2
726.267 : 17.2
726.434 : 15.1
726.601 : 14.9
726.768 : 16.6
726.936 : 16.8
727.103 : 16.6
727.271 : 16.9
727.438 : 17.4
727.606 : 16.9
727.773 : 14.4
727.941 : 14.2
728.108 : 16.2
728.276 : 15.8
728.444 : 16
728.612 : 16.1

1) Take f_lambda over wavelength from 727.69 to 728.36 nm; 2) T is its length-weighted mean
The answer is 15.1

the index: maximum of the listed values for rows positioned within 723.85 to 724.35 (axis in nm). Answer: 16.5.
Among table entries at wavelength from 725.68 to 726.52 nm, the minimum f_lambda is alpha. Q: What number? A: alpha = 15.1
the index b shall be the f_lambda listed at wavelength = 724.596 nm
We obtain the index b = 15.8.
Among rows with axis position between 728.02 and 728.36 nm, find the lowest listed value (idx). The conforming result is 15.8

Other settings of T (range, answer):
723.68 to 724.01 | 16.2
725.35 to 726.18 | 16.2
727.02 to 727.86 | 16.4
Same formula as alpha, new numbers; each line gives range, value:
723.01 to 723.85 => 15.4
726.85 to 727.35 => 16.6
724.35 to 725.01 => 15.2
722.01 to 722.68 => 16.2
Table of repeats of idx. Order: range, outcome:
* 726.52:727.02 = 14.9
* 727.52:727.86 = 14.4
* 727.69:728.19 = 14.2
